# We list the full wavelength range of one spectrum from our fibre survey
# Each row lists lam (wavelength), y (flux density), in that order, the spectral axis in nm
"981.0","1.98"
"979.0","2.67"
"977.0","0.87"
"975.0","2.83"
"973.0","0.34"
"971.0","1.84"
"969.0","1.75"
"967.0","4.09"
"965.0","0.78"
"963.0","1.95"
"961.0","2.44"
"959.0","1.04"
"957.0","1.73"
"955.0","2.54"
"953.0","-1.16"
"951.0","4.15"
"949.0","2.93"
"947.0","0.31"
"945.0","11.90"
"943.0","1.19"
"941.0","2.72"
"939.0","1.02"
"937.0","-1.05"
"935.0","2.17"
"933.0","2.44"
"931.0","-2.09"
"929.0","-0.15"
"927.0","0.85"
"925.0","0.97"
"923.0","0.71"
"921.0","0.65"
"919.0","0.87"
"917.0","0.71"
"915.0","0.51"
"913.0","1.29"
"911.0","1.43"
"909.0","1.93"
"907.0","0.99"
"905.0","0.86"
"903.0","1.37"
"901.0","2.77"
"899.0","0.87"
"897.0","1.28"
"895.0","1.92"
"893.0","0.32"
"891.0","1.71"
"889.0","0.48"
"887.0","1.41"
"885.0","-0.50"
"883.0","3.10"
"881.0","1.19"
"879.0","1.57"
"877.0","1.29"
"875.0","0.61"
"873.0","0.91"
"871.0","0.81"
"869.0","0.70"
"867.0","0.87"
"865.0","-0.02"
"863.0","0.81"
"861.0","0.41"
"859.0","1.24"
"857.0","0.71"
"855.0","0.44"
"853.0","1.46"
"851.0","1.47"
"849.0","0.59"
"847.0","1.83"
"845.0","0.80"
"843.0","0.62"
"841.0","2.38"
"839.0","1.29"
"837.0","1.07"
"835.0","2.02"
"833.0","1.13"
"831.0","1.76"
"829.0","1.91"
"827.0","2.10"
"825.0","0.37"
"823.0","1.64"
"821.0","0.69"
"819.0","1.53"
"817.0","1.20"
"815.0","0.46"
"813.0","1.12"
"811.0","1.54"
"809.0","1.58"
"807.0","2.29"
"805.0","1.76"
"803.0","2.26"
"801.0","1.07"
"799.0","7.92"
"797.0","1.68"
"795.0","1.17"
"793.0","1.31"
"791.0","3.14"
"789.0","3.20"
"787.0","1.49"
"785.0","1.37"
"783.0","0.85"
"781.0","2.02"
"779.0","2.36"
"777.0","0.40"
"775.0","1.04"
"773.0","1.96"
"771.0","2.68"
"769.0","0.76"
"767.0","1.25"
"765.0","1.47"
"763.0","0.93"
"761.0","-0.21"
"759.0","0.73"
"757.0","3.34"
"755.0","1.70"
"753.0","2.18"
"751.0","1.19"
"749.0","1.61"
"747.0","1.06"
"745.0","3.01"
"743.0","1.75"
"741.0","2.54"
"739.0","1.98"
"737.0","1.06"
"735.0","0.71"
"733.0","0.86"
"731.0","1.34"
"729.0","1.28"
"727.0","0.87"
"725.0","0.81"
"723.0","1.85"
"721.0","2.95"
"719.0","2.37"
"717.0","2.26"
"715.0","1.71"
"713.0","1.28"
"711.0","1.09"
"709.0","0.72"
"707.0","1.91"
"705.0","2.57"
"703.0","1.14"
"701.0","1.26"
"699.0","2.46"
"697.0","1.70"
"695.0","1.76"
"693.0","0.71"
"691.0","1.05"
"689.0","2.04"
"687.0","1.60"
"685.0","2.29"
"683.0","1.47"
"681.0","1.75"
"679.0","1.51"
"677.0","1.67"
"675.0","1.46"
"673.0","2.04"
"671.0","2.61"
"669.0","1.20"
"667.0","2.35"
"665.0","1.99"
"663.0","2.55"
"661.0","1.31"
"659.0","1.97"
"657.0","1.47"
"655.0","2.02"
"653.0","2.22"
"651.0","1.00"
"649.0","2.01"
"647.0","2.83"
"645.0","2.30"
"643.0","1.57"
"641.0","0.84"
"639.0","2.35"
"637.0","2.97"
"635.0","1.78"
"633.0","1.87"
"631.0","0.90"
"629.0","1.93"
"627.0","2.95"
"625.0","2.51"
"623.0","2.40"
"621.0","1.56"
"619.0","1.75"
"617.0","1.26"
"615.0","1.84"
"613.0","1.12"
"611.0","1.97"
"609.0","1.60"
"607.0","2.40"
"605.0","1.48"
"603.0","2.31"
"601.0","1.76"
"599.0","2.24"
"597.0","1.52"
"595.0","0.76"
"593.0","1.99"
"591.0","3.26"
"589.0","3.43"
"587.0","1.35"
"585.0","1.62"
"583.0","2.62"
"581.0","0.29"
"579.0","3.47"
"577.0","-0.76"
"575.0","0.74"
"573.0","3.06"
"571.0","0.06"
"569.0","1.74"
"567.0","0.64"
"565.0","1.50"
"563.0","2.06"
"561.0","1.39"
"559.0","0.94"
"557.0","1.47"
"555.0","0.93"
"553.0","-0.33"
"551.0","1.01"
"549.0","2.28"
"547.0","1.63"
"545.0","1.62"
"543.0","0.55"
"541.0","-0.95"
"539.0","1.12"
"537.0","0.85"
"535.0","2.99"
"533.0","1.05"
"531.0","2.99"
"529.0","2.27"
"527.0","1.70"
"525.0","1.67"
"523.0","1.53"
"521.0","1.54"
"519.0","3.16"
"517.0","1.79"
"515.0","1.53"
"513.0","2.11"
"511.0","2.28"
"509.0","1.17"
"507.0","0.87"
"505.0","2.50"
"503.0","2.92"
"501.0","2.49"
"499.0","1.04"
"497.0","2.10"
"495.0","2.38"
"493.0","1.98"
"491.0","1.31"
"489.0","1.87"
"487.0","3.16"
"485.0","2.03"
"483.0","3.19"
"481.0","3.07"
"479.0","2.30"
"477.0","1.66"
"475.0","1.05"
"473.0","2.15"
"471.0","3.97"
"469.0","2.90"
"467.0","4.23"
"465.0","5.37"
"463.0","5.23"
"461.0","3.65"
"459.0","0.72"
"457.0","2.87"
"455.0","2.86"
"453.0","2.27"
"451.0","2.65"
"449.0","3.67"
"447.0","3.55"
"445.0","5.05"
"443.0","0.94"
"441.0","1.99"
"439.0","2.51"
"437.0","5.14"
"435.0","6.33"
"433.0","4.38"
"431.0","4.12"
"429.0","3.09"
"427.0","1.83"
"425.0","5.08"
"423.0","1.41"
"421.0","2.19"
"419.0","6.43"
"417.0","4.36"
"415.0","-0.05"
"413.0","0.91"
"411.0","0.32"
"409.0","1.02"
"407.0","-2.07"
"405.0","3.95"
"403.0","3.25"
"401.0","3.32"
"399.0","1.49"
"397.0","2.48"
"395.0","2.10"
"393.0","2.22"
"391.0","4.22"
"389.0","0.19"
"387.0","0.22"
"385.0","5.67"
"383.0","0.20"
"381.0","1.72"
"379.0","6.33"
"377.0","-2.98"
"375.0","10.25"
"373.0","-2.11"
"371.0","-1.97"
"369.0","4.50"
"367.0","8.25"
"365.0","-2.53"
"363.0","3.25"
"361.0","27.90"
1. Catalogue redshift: 1.537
